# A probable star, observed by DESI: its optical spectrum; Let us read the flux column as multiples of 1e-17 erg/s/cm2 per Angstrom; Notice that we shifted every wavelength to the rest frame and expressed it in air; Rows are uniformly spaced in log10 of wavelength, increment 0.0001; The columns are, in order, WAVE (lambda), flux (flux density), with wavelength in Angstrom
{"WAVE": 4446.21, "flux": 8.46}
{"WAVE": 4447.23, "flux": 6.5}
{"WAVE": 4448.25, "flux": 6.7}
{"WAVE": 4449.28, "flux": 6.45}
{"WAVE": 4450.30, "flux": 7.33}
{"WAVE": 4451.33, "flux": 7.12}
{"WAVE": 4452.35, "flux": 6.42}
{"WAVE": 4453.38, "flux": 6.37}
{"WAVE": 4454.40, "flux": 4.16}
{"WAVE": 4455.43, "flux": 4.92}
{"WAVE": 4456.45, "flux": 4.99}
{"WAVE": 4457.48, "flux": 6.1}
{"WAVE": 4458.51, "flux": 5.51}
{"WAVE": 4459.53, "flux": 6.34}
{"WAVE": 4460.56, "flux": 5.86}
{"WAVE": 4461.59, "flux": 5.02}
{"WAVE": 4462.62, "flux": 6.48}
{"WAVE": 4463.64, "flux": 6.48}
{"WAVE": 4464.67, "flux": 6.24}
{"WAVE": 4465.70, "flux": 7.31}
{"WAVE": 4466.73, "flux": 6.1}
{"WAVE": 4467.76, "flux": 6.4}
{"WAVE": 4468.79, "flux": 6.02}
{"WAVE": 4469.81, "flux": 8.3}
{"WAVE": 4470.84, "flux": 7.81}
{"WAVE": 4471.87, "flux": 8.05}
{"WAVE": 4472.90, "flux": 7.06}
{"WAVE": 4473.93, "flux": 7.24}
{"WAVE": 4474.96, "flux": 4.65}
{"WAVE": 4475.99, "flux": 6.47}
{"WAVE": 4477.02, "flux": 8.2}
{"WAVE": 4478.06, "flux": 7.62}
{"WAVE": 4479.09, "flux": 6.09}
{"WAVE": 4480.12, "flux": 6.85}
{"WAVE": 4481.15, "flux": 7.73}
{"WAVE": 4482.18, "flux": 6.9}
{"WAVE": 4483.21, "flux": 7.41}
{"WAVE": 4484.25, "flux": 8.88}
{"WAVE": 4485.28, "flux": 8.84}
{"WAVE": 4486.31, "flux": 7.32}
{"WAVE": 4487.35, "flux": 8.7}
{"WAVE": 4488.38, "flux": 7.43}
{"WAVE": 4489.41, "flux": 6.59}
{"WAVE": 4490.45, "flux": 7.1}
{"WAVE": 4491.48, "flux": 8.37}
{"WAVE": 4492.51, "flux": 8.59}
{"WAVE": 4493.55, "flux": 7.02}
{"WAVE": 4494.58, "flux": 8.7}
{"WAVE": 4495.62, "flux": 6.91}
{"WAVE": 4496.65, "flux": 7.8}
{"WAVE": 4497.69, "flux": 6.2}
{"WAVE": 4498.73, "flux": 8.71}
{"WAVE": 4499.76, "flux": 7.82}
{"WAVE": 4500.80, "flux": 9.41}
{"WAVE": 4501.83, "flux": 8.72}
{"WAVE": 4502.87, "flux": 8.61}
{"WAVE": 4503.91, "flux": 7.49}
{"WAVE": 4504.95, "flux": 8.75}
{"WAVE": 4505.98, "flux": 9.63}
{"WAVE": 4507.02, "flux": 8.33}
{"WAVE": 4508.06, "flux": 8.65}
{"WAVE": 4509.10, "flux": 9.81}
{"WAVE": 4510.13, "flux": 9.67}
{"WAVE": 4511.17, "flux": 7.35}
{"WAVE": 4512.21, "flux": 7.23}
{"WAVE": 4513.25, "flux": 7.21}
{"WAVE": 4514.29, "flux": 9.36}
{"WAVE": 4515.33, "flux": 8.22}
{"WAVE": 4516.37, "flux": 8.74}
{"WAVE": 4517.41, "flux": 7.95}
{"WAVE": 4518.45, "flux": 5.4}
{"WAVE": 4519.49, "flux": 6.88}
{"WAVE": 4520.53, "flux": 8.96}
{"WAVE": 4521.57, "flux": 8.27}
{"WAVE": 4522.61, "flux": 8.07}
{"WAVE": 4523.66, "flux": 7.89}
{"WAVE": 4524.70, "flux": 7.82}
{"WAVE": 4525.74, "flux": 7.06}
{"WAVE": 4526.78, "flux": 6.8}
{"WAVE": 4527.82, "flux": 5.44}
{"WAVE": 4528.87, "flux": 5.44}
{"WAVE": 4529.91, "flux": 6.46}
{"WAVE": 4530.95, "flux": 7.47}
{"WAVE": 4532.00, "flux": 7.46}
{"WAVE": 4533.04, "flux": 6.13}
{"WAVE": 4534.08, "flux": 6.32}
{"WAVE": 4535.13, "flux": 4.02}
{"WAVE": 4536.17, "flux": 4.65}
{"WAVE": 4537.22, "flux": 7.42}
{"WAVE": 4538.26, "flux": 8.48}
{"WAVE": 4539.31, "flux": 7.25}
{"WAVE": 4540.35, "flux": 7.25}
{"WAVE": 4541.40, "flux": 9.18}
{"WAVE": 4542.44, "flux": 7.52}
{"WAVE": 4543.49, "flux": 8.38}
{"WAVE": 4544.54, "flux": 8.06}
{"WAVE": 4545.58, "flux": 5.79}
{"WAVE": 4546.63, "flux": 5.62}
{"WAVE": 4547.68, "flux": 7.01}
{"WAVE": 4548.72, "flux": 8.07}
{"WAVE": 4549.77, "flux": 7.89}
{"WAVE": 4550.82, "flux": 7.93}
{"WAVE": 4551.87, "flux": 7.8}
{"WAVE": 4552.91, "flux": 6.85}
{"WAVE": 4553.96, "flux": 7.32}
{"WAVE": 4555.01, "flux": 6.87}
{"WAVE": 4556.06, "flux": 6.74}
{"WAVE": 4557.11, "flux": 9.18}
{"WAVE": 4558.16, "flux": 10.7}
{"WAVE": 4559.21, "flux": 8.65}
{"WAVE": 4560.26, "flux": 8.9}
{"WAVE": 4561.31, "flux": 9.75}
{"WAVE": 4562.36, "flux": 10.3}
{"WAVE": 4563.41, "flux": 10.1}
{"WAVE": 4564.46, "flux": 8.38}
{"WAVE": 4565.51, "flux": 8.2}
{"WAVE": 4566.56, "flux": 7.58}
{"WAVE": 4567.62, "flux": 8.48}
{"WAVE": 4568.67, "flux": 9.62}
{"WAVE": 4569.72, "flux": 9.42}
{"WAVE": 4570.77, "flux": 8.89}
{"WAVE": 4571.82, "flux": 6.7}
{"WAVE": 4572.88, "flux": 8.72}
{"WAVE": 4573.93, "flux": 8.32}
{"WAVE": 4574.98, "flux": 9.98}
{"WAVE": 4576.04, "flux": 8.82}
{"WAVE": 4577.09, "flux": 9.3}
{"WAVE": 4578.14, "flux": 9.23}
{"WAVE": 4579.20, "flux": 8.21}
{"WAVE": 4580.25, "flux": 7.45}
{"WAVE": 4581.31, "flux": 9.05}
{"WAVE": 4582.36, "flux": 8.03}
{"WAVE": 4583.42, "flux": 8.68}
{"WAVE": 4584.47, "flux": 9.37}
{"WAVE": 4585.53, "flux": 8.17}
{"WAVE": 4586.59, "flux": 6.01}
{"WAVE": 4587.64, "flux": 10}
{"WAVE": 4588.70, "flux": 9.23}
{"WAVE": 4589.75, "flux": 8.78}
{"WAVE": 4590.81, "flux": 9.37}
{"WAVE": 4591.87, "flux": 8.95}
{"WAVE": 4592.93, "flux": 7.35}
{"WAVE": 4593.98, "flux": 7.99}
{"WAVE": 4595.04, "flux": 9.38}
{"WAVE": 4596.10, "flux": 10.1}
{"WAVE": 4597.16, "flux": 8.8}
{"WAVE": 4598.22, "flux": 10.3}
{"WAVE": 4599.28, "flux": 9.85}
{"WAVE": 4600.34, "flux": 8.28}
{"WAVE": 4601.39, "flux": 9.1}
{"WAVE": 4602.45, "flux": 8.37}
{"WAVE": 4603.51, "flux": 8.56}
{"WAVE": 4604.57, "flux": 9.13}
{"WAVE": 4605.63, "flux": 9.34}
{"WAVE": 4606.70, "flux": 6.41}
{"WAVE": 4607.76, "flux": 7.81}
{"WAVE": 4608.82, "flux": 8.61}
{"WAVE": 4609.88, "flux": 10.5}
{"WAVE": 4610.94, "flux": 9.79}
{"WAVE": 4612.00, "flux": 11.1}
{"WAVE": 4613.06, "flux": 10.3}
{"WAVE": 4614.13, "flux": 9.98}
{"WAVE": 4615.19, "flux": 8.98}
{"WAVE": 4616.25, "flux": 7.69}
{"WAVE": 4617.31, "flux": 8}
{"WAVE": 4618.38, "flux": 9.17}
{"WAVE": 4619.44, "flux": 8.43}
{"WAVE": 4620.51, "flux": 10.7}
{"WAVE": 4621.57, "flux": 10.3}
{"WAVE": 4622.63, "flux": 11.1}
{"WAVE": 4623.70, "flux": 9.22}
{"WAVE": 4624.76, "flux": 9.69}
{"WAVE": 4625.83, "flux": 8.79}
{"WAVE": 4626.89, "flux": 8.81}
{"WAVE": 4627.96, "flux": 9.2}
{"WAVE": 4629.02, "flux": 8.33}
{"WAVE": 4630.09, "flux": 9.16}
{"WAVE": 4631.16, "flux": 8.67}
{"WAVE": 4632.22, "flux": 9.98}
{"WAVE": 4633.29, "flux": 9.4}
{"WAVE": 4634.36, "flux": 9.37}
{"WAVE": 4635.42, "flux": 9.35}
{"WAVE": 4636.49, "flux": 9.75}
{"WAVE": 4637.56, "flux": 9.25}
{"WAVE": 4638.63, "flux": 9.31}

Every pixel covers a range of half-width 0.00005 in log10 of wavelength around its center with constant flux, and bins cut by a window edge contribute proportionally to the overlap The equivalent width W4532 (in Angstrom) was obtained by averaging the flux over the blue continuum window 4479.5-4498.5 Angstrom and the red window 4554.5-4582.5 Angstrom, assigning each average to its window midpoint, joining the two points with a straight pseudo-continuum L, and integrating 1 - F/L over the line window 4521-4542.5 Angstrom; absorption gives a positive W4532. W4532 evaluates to 3.3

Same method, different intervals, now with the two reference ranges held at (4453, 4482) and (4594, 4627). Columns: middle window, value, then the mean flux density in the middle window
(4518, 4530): 0.8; 7.07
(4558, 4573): -1.0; 8.92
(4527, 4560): 3.0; 7.22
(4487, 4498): -1.0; 7.59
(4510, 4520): -0.5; 7.73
